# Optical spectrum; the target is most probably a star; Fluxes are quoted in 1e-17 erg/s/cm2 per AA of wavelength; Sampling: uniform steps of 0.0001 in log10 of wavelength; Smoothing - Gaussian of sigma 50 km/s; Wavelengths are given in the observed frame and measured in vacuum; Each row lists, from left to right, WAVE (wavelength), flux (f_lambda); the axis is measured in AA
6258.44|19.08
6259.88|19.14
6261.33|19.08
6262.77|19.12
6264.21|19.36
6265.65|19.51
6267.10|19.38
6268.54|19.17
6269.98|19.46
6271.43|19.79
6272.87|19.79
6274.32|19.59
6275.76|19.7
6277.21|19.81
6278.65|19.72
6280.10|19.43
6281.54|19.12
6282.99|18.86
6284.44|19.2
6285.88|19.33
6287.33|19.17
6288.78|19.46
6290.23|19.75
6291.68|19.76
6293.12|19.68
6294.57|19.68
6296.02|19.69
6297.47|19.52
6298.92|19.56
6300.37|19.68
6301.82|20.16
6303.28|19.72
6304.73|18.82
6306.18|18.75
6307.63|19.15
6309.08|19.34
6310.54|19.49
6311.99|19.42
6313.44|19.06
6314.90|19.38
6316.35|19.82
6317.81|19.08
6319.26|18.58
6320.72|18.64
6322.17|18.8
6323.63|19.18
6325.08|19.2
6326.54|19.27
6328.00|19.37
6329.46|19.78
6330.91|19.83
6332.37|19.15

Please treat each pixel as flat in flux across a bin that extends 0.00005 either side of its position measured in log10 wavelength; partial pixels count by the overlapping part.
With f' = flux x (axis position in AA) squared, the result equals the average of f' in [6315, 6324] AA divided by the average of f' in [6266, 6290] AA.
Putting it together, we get 1.0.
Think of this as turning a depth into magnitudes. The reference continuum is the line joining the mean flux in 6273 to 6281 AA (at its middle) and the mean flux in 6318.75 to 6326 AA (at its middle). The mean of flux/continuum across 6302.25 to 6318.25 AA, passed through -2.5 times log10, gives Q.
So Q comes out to -0.01 mag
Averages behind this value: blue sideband 19.7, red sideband 18.9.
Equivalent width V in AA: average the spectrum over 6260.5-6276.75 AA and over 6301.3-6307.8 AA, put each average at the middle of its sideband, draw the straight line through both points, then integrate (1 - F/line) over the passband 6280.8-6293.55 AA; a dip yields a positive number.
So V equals 0.0 AA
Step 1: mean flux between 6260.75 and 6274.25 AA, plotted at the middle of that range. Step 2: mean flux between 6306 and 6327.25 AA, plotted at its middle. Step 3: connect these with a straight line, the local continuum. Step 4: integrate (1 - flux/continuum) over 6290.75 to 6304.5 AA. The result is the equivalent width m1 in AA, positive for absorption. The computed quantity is -0.3 AA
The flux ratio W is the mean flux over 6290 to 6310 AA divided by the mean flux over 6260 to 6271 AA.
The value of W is 1.01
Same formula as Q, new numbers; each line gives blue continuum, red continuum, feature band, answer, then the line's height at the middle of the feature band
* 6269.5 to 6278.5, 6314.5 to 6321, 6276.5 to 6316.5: -0.003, 19.4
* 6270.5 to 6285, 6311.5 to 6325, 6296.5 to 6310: -0.009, 19.3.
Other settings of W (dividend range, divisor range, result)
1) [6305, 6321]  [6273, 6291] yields 0.99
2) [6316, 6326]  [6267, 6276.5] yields 0.97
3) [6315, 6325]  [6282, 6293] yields 0.98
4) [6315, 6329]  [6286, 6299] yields 0.98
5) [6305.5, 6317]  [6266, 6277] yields 0.99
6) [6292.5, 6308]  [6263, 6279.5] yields 1.00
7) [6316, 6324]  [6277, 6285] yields 0.98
